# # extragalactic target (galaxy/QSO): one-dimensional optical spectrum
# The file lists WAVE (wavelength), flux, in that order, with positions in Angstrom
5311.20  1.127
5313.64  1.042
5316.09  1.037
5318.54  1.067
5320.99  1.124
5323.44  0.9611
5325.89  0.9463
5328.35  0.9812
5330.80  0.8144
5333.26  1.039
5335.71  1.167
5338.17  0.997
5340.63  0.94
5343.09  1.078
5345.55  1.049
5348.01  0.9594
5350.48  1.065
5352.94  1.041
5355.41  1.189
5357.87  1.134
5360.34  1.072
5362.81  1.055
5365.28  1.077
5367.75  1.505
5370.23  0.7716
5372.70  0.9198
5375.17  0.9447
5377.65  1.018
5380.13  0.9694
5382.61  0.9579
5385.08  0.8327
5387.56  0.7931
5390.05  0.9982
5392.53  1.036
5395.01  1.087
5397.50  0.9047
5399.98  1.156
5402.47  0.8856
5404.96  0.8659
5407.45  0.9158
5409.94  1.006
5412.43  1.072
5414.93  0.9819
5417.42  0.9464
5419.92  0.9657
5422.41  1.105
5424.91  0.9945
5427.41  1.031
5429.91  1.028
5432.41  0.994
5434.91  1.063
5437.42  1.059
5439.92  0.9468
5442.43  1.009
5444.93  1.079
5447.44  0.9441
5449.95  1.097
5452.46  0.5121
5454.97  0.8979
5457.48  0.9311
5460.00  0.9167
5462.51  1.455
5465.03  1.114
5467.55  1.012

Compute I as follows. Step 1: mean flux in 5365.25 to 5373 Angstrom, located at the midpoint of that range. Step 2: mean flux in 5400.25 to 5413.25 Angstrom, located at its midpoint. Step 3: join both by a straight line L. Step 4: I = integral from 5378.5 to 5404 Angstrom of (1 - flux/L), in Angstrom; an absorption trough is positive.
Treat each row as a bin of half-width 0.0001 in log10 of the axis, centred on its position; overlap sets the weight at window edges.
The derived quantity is 1.22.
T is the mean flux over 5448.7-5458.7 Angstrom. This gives 0.86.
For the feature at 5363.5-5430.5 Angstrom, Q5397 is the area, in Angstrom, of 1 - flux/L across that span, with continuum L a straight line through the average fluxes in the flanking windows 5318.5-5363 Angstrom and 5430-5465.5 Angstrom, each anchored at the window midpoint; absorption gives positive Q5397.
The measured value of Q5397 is 1.63 Angstrom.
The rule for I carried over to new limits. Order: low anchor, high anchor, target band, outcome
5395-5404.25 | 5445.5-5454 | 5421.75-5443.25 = -2.64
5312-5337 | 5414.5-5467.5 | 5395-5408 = 0.63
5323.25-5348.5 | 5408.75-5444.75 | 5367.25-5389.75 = 1.21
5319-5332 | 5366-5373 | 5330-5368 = -1.19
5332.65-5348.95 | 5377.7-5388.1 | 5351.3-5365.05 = -1.58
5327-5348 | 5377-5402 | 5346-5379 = -2.27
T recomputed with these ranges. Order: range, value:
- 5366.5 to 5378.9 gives 1.03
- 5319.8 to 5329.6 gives 1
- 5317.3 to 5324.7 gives 1.05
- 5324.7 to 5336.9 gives 0.989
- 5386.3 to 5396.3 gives 0.977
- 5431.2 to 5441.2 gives 1.02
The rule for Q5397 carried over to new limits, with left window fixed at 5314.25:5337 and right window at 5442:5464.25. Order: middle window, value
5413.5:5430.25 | -0.3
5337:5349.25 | 0.1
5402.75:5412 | 0.5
